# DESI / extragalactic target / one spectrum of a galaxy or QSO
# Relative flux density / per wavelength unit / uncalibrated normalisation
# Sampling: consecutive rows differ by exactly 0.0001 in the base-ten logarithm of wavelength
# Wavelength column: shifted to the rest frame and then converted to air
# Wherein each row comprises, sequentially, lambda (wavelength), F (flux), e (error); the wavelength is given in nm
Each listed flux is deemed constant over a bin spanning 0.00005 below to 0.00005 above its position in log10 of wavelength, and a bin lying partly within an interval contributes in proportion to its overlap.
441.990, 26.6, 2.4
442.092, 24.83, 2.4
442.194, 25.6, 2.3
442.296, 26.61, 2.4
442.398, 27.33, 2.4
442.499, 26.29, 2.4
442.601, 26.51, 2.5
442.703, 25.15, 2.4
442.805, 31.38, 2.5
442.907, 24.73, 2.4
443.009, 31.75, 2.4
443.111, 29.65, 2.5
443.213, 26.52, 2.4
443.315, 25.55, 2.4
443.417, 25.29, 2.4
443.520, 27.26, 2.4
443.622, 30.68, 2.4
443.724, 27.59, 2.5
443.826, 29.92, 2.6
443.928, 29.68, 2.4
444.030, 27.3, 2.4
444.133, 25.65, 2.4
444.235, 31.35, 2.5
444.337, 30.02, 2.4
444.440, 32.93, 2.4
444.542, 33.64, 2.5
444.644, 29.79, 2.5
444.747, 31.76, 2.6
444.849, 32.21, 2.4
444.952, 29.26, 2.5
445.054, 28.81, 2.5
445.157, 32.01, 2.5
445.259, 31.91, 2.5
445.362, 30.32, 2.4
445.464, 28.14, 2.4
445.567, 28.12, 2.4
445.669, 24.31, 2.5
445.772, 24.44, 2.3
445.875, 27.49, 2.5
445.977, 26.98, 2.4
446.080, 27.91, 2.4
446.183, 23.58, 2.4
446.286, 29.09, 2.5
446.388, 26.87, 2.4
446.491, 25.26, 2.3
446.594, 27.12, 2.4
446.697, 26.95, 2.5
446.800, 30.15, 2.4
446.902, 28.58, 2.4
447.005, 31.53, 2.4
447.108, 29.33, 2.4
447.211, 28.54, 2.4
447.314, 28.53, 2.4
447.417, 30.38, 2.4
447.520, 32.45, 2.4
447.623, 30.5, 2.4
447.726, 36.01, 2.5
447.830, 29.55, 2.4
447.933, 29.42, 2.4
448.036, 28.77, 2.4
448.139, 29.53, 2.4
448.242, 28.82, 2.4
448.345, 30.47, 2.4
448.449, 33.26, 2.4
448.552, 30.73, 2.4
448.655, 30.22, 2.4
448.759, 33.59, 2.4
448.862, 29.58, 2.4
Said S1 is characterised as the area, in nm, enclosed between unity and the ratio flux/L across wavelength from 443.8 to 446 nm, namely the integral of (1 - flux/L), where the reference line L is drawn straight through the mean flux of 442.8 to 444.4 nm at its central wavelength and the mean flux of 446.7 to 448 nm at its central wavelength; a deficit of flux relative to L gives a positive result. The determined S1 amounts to -0.03 nm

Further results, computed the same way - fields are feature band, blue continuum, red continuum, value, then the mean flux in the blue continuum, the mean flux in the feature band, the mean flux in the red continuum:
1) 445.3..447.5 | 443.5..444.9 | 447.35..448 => 0.21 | 30.1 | 27.9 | 31.2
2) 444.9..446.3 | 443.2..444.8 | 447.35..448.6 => 0.08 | 29.1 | 28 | 30.8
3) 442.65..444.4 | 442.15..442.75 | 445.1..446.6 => -0.10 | 26.3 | 28.2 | 27.6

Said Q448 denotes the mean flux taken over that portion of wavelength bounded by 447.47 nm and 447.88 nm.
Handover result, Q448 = 32.1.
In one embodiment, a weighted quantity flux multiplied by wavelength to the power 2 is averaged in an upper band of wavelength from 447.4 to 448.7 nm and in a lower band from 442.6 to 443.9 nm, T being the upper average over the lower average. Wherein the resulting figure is 1.13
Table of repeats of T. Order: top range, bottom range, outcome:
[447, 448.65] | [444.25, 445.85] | 1.03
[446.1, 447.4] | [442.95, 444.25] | 1.01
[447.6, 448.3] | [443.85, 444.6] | 1.03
